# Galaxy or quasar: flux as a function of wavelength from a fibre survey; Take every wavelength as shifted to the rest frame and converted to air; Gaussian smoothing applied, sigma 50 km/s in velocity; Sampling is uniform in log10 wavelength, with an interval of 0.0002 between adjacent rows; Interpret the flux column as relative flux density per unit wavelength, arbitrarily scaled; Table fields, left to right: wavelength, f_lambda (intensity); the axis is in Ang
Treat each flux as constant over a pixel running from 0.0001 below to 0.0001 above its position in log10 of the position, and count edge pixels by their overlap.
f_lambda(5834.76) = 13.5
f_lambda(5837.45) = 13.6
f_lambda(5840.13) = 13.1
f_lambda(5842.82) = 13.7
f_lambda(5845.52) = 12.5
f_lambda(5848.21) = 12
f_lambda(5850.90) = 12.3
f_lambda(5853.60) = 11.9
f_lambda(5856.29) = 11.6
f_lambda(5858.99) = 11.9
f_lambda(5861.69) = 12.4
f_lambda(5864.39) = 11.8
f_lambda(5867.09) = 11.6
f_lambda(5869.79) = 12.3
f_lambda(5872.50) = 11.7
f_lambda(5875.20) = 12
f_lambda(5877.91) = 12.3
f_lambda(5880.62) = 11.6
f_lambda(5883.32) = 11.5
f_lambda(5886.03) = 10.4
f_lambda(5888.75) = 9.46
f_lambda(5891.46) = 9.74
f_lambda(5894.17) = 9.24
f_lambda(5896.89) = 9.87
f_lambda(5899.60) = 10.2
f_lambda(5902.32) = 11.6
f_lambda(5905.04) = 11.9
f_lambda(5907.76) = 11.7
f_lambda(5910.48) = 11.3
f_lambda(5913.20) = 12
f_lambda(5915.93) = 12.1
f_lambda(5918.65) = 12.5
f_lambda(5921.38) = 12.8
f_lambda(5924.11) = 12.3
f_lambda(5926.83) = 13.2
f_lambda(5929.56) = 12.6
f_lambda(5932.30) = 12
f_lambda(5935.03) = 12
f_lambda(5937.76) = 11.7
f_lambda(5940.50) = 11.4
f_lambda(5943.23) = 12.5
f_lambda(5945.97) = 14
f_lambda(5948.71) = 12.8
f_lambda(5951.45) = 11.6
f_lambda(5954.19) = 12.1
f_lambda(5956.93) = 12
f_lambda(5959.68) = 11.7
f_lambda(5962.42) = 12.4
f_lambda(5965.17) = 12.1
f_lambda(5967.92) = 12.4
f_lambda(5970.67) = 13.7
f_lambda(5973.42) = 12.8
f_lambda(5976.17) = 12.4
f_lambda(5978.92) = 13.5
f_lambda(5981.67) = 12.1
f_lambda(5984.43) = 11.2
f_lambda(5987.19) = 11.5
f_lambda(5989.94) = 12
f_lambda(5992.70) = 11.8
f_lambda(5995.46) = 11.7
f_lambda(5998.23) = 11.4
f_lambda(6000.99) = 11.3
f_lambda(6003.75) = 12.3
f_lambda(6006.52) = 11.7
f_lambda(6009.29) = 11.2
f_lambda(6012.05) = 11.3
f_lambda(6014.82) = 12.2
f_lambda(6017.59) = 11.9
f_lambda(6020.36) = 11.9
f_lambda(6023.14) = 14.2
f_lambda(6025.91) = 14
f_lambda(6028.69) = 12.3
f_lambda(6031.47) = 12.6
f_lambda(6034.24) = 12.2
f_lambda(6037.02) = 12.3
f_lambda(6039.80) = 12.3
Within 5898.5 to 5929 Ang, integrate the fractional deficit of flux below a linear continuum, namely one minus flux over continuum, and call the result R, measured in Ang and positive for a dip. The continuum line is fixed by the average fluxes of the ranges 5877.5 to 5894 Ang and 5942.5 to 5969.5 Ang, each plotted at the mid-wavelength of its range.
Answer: -1.8 Ang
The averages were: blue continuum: 10.6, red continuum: 12.4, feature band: 12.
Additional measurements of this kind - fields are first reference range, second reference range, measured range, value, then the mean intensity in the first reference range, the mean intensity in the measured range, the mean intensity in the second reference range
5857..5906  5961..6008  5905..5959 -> -2.66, 11.2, 12.2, 12.1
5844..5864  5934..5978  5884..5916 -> 3.81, 12.1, 10.8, 12.4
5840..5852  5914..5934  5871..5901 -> 4.40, 12.7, 10.7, 12.5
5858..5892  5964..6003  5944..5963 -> -0.67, 11.5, 12.4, 12.1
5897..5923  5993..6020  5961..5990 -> -1.74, 11.7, 12.4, 11.7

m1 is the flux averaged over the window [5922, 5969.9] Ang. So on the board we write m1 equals 12.3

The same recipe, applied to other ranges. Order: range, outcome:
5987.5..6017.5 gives 11.7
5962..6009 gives 12.1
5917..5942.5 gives 12.3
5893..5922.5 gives 11.4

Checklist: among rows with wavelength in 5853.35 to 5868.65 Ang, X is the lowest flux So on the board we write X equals 11.6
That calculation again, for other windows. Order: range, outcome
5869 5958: 9.24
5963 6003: 11.2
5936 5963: 11.4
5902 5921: 11.3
